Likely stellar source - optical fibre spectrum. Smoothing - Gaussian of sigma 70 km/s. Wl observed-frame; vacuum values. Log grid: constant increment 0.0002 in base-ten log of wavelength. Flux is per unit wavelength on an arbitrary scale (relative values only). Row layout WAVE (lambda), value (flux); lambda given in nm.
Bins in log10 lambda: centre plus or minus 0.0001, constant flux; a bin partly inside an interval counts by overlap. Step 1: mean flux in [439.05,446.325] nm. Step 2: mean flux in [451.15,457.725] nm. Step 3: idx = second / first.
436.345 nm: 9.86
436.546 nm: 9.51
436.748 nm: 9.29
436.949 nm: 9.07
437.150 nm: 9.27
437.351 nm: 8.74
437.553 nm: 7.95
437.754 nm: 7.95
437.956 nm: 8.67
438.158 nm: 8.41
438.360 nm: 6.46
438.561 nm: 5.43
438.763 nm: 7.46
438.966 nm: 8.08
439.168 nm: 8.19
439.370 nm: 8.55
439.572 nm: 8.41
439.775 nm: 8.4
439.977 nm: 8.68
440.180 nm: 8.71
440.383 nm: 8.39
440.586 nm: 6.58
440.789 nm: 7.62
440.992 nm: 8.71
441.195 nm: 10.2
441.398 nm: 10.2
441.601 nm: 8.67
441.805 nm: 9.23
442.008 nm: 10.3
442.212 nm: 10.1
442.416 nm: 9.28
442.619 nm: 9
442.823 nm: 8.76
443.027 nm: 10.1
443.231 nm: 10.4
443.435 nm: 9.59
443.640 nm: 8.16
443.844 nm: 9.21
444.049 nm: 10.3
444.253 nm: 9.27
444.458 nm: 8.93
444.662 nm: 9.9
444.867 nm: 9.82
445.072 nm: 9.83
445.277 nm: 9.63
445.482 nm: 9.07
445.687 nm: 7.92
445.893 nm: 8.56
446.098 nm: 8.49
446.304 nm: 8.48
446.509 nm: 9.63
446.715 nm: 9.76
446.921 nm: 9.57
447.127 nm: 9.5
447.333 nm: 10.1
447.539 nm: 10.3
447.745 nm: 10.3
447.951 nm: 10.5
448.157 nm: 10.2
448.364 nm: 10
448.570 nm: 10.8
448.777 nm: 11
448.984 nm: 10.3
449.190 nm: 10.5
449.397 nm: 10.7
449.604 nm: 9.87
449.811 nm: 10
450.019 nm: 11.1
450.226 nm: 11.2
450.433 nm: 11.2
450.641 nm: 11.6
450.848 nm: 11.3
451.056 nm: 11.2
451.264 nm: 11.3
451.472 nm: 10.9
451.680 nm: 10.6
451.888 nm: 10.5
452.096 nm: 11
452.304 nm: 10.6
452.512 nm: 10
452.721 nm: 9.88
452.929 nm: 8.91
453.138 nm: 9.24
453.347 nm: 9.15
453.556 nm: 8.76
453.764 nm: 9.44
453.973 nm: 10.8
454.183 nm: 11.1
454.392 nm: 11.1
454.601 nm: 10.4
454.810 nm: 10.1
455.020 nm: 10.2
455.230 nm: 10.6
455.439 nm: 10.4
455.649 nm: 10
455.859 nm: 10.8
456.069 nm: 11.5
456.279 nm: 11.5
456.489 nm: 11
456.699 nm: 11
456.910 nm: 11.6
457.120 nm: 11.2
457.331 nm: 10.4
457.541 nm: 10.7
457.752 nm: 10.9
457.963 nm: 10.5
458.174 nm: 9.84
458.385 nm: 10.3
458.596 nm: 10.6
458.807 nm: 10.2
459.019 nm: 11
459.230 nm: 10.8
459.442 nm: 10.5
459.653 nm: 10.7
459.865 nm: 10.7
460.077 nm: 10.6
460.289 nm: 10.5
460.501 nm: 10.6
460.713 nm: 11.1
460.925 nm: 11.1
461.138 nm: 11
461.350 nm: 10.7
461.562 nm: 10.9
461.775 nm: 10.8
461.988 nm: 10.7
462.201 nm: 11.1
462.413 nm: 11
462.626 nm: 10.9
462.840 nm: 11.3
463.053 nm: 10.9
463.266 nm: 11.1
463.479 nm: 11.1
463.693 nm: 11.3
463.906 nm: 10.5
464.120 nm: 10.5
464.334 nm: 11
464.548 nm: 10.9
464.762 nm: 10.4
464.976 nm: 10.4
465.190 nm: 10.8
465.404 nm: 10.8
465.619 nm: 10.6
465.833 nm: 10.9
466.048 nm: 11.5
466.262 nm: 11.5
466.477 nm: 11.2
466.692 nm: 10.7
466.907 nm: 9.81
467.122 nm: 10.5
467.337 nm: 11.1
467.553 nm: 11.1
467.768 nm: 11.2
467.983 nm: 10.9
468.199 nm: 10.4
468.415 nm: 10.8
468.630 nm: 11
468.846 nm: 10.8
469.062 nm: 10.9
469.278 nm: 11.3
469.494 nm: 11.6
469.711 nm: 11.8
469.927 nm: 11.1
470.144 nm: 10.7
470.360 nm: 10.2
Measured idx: 1.16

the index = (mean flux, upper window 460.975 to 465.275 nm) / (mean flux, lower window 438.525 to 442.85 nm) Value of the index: 1.26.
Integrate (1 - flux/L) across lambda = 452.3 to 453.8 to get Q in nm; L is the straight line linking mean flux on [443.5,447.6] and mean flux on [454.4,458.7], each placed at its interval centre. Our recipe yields 0.120 nm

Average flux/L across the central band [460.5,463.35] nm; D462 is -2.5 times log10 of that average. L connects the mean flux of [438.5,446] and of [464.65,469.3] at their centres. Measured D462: -0.051 mag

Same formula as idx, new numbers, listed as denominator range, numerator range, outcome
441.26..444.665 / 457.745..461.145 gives 1.12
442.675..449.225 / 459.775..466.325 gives 1.13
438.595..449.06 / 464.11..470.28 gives 1.18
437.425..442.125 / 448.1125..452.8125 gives 1.28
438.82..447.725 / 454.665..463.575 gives 1.18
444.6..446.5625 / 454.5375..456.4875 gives 1.17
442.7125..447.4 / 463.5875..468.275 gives 1.16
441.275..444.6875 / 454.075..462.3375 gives 1.13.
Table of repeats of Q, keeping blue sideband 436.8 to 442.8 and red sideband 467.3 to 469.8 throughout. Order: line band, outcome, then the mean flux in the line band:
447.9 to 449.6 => -0.21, 10.5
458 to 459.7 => -0.05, 10.5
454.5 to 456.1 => -0.09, 10.5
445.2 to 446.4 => 0.05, 8.67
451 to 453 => -0.19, 10.5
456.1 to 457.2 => -0.14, 11.3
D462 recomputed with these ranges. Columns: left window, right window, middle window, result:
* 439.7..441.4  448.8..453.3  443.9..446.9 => 0.022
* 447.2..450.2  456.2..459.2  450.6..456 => 0.023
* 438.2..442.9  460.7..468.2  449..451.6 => -0.151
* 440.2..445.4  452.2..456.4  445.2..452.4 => -0.048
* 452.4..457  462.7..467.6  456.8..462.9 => -0.017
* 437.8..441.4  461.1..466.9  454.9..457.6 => -0.086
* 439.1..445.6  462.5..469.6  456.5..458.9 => -0.041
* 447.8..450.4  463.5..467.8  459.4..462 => -0.003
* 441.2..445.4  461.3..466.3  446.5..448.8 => -0.032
